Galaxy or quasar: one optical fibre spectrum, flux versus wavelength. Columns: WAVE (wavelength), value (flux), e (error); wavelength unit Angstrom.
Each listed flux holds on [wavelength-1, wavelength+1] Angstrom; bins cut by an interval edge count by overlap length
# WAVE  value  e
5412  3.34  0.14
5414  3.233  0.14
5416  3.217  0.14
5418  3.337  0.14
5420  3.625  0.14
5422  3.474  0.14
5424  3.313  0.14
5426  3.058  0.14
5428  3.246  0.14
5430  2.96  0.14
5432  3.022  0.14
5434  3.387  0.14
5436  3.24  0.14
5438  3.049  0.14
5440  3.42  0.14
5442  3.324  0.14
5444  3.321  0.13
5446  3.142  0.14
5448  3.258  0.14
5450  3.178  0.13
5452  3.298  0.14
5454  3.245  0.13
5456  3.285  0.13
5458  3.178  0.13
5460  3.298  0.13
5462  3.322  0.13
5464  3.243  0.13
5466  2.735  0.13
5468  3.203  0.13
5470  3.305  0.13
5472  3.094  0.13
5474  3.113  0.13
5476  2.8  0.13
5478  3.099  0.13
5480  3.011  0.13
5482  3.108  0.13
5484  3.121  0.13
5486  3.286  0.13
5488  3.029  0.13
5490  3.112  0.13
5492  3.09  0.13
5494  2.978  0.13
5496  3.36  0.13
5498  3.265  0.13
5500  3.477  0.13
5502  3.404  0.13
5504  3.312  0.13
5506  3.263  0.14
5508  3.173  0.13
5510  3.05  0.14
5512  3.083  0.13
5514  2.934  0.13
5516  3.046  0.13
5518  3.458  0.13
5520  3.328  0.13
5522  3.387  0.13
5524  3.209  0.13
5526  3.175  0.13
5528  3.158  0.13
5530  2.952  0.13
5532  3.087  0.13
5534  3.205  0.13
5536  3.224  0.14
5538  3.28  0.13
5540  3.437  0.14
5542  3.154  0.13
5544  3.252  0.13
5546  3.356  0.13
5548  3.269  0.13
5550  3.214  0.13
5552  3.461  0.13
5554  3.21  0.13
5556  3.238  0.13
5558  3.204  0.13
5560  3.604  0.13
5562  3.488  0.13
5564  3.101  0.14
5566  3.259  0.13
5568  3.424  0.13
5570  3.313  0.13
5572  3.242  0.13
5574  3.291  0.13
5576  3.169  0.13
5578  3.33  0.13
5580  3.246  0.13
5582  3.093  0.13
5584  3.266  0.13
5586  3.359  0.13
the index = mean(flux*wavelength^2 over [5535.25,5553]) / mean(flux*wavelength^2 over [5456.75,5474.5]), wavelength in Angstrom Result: 1.07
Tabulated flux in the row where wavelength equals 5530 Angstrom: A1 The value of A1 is 2.952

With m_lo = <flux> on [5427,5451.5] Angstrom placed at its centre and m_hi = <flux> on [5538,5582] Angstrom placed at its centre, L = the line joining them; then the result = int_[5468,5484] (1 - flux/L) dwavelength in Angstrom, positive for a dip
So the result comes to 0.7 Angstrom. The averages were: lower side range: 3.21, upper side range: 3.29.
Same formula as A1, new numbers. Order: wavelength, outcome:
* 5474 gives 3.113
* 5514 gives 2.934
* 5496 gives 3.36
